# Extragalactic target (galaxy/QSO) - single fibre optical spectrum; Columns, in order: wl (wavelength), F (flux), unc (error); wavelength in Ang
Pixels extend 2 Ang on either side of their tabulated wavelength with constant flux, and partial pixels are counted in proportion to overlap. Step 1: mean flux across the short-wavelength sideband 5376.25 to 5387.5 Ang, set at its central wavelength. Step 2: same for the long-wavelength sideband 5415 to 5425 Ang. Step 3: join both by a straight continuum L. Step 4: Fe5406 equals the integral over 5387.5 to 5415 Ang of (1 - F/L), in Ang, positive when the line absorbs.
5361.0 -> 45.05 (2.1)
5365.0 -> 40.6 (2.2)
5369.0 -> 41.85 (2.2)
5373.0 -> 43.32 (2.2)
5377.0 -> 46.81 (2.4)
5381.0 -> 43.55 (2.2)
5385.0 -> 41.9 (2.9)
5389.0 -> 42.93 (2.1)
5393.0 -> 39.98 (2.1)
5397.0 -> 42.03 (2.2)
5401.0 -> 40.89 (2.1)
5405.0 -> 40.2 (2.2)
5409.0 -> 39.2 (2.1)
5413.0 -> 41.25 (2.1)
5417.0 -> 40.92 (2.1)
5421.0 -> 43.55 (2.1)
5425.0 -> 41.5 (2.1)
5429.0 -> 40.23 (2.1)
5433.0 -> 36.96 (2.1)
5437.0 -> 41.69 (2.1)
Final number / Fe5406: 1.3 Ang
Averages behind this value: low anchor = 43.7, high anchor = 42.1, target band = 40.9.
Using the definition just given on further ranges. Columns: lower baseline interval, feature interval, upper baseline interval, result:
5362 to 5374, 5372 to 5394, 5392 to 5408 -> -0.9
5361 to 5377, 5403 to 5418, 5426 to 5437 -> 0.1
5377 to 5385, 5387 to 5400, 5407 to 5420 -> 0.3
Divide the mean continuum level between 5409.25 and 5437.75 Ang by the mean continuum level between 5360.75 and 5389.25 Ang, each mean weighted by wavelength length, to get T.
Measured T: 0.94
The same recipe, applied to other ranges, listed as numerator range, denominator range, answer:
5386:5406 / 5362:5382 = 0.95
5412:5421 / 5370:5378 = 0.94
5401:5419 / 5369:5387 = 0.93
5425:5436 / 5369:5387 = 0.90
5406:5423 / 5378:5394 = 0.97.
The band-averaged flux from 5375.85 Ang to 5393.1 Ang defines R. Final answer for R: 43.2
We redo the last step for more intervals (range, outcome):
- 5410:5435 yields 40.7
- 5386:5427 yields 41.3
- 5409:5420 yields 41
